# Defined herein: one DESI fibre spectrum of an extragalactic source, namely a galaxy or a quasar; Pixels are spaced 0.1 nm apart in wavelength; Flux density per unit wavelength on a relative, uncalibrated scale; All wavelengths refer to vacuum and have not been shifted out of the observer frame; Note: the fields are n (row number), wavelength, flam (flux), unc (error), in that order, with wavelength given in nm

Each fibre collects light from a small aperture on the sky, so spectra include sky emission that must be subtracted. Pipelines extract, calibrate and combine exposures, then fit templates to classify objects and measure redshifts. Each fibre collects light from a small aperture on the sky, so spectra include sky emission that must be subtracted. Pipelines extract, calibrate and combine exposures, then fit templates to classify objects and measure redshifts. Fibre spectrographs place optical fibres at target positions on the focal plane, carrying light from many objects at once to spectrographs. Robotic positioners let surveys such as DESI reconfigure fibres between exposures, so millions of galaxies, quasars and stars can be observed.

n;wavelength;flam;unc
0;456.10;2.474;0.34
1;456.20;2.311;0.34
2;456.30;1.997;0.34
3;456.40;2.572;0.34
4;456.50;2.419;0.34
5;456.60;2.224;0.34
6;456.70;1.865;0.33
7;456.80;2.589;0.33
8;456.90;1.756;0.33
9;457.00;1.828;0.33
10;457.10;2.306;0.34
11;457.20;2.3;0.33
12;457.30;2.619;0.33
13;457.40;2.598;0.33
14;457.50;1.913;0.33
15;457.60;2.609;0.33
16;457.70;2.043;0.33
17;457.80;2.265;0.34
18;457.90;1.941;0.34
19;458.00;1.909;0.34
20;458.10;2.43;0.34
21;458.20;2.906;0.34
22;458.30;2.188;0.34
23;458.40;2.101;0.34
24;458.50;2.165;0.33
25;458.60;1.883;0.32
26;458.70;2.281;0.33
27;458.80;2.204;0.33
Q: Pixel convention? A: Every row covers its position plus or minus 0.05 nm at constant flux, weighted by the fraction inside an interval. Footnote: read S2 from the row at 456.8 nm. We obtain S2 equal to 2.589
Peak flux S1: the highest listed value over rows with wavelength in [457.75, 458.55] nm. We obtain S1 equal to 2.906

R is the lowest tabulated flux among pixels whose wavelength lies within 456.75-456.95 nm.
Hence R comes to 1.756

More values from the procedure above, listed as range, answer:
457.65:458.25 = 1.909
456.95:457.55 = 1.828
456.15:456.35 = 1.997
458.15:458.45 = 2.101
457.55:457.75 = 2.043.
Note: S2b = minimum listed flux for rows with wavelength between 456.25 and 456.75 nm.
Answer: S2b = 1.865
